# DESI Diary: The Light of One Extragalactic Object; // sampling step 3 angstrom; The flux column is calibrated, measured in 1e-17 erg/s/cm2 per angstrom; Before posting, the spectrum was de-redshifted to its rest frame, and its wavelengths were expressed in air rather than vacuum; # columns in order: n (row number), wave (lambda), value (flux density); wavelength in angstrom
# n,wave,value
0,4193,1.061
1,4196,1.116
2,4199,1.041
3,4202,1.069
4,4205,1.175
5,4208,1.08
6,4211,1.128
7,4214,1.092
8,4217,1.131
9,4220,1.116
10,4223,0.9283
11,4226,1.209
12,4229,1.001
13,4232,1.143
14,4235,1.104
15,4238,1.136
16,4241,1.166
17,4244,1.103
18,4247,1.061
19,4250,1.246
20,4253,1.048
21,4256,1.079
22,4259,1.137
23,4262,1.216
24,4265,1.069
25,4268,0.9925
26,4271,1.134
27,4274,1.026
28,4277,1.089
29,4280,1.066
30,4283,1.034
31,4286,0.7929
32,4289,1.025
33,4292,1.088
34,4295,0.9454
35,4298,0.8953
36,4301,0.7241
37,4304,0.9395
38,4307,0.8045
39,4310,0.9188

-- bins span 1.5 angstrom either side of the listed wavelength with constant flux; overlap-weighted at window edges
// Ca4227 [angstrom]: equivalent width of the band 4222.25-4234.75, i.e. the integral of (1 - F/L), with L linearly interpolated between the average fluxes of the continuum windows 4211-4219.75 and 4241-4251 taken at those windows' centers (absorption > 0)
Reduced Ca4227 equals 0.5 angstrom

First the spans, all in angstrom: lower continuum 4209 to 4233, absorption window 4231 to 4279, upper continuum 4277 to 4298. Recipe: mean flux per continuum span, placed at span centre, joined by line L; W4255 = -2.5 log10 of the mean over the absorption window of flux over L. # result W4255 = -0.068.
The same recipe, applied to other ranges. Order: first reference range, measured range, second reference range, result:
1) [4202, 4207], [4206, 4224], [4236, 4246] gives 0.05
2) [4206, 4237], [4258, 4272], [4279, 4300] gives -0.09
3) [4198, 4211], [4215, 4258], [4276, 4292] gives -0.04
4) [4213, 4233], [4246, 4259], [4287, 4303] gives -0.09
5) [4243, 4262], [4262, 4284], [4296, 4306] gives -0.06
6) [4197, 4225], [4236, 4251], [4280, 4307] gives -0.11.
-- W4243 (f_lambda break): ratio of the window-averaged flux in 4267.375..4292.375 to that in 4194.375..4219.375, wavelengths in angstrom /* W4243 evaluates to 0.9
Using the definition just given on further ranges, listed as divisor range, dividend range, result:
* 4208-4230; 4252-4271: 1.01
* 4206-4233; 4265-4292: 0.94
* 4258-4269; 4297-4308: 0.76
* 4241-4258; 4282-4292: 0.87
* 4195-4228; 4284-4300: 0.86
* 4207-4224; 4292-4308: 0.82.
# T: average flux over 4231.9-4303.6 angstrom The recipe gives 1.05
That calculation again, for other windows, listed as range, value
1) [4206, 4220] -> 1.11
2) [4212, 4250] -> 1.11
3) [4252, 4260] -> 1.09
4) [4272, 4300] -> 0.993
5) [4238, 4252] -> 1.14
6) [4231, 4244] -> 1.13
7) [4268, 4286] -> 1.04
